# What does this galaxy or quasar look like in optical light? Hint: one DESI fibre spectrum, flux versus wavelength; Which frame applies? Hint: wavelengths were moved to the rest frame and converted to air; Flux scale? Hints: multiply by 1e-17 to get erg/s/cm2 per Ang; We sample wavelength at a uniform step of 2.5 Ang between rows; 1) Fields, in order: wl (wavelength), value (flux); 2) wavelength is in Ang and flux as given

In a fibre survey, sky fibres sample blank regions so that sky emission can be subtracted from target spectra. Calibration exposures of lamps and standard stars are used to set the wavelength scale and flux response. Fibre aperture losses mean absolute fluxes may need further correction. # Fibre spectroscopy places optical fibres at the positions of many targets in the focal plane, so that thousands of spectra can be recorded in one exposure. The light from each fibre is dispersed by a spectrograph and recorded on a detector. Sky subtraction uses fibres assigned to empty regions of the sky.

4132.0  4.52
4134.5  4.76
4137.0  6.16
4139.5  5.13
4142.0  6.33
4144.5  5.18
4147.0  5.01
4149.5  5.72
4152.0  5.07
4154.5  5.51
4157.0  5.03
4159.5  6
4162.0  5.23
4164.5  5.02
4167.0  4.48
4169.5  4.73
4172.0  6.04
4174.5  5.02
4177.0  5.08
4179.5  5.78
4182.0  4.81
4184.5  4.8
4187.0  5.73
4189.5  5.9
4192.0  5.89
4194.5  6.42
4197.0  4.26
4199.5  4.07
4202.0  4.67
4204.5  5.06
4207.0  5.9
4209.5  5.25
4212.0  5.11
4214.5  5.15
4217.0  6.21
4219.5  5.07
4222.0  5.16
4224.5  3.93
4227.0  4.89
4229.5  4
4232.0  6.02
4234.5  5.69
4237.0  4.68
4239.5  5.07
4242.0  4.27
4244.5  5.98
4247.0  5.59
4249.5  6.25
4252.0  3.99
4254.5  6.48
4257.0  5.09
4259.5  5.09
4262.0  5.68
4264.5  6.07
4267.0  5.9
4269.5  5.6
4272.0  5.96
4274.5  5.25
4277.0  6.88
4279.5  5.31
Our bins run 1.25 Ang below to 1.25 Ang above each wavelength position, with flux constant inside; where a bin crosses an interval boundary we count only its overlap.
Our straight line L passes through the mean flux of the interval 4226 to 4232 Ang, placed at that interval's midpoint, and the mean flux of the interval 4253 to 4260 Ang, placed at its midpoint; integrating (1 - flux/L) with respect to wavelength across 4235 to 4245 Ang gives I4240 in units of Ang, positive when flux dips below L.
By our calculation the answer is 0.2 Ang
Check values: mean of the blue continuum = 4.75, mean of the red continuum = 5.55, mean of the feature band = 4.98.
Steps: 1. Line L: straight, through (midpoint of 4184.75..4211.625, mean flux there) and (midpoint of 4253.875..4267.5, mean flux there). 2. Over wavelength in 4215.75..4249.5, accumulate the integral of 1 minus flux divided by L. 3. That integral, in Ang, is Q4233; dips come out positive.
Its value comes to 2.1 Ang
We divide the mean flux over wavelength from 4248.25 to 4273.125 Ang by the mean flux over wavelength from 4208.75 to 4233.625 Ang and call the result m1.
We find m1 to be 1.10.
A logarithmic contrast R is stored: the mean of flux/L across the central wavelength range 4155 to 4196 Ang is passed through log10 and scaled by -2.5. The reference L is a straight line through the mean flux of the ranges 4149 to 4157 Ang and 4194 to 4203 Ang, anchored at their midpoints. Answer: -0.07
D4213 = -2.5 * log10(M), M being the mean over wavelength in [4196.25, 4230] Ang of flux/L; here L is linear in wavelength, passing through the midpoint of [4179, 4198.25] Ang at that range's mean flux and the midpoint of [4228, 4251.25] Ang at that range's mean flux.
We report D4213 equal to 0.086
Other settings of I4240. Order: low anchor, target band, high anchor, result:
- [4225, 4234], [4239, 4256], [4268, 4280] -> -0.3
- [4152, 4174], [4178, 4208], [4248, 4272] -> 0.4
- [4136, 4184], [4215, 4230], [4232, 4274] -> 1.4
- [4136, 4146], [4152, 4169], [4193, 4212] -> 1.0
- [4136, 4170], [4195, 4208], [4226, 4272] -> 1.2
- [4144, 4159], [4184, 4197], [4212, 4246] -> -1.2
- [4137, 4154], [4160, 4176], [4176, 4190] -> 0.8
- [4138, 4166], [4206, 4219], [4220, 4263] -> -0.6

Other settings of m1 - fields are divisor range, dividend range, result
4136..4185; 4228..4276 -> 1.02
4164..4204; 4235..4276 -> 1.05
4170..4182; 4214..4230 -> 0.92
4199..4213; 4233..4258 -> 1.05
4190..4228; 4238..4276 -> 1.07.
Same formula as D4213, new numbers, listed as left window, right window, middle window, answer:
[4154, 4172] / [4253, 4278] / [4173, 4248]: 0.06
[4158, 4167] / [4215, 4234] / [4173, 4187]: 0.01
